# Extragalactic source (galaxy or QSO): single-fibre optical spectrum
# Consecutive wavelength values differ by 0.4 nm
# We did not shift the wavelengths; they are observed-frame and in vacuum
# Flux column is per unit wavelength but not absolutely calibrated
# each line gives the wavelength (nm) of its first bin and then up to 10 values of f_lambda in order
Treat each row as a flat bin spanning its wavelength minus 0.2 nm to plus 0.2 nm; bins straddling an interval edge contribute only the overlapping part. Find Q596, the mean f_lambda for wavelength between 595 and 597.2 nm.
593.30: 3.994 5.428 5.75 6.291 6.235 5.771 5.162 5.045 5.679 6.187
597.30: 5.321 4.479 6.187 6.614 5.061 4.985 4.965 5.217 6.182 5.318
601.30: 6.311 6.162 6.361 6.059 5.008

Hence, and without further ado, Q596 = 5.59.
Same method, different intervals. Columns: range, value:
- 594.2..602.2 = 5.67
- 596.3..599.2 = 5.62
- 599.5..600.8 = 5.44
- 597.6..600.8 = 5.49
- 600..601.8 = 5.85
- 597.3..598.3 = 5.33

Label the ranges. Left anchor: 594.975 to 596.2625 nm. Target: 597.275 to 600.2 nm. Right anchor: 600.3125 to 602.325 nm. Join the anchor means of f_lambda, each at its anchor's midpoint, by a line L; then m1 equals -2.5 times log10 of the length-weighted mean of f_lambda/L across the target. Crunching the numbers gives 0.080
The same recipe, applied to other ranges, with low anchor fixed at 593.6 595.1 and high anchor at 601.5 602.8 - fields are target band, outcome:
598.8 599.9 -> 0.21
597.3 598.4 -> 0.11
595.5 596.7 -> 0.13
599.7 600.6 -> 0.11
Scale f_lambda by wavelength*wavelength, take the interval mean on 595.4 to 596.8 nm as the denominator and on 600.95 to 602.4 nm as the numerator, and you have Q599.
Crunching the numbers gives 1.2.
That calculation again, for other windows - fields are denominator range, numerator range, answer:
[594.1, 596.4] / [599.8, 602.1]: 1.04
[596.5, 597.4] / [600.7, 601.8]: 1.04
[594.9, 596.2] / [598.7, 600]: 0.93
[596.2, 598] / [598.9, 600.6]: 0.98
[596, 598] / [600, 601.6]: 1.09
